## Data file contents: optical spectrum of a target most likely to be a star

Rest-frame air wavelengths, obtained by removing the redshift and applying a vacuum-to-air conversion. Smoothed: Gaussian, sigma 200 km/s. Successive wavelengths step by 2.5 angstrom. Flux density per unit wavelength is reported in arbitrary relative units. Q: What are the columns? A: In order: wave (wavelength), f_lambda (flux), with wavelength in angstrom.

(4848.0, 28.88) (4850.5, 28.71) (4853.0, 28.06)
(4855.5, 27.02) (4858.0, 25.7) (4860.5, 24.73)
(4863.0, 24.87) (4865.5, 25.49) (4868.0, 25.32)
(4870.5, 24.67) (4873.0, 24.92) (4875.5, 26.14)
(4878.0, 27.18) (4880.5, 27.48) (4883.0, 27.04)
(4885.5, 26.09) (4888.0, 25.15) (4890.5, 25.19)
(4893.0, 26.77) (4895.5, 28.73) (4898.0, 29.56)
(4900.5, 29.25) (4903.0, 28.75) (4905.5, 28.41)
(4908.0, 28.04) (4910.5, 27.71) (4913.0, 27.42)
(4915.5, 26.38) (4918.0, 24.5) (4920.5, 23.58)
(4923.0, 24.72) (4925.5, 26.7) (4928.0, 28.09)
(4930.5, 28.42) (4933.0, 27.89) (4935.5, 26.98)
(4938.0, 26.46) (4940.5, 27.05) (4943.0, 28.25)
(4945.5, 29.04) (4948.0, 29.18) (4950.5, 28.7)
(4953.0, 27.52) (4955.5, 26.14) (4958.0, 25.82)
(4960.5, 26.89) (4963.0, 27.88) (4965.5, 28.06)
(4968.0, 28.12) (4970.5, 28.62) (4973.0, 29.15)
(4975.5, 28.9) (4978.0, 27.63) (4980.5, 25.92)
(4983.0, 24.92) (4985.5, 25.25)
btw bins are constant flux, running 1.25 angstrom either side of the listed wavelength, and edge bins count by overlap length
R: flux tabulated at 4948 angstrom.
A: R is 29.18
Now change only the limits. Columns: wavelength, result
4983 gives 24.92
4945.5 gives 29.04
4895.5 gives 28.73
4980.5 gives 25.92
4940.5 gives 27.05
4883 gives 27.04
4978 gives 27.63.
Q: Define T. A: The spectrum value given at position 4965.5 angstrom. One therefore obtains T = 28.06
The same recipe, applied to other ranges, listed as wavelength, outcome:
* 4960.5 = 26.89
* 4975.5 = 28.9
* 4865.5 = 25.49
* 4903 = 28.75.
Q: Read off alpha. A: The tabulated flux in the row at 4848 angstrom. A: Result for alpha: 28.88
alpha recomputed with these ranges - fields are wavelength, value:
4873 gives 24.92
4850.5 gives 28.71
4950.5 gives 28.7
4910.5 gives 27.71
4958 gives 25.82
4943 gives 28.25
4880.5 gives 27.48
